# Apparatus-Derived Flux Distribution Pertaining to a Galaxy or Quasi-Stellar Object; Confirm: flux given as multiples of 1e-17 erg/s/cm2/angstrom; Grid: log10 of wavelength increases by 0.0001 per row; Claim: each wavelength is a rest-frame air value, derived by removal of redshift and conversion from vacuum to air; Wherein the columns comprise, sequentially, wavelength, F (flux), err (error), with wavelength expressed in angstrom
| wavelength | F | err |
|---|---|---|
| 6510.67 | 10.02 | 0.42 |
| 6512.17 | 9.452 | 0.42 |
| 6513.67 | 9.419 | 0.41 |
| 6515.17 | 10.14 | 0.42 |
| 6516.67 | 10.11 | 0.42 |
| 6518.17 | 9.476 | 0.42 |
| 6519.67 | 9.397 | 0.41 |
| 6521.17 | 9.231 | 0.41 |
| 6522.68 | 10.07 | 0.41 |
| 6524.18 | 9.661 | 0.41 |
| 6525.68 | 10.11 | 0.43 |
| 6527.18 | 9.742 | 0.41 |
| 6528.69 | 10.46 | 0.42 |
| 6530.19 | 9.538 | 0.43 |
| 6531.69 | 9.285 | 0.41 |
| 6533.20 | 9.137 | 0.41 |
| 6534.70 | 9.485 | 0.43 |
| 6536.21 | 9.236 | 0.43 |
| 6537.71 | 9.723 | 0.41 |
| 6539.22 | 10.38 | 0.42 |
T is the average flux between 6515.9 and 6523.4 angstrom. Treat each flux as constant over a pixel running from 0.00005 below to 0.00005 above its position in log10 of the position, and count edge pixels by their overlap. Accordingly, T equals 9.65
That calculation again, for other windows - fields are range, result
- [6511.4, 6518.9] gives 9.72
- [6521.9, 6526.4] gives 9.93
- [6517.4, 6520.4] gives 9.45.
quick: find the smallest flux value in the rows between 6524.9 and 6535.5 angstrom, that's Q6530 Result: 9.137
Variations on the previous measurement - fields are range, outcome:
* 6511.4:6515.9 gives 9.419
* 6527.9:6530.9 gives 9.538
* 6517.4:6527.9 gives 9.231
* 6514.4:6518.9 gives 9.476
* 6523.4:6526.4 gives 9.661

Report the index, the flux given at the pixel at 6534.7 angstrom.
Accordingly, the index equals 9.485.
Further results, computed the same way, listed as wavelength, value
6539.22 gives 10.38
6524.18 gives 9.661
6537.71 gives 9.723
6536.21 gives 9.236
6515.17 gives 10.14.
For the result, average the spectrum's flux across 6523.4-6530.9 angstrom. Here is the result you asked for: 9.91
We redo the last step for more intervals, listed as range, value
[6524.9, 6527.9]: 9.94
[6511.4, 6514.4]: 9.44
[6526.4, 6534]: 9.64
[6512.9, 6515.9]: 9.77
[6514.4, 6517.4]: 10.1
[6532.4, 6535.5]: 9.29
